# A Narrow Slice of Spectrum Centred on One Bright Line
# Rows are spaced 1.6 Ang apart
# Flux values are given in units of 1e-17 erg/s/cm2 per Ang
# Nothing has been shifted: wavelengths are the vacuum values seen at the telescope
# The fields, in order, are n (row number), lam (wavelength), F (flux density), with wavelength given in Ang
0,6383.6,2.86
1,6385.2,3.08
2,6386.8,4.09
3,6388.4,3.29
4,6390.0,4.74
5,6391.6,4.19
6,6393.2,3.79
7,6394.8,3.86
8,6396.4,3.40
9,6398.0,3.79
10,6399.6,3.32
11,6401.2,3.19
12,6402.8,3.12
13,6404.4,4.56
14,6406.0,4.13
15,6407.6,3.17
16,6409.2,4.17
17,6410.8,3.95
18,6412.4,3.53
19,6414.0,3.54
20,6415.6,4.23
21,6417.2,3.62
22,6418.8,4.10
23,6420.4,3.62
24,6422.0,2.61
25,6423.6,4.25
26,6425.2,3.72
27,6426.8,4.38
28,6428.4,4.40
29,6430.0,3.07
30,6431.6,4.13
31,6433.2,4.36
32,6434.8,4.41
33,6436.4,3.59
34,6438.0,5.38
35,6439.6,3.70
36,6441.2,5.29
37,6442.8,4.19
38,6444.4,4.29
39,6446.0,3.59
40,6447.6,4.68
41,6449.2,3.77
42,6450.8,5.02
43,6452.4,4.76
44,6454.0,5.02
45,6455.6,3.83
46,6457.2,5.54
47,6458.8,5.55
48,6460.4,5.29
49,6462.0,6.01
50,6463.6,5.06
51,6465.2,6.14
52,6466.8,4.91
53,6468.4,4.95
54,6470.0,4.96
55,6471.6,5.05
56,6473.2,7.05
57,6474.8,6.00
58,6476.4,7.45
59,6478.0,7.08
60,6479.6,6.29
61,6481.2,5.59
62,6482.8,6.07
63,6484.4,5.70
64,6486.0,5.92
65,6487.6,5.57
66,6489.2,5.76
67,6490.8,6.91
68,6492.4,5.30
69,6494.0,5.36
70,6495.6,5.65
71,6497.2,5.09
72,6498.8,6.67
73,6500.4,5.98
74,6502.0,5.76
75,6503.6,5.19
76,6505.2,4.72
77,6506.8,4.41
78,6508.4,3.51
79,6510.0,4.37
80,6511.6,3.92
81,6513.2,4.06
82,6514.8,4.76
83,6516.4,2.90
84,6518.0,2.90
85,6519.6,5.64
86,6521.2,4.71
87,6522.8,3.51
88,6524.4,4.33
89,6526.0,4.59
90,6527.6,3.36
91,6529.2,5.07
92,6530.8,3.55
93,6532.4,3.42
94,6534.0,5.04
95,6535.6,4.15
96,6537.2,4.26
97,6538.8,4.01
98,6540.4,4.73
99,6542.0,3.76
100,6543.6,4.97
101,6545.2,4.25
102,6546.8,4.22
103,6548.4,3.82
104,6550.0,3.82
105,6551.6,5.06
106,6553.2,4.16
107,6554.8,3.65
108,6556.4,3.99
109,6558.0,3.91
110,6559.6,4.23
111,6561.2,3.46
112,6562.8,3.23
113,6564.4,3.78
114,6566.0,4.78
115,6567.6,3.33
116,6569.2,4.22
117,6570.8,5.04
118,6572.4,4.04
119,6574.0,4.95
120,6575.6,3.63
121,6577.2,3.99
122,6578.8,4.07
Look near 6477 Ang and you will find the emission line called H-beta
